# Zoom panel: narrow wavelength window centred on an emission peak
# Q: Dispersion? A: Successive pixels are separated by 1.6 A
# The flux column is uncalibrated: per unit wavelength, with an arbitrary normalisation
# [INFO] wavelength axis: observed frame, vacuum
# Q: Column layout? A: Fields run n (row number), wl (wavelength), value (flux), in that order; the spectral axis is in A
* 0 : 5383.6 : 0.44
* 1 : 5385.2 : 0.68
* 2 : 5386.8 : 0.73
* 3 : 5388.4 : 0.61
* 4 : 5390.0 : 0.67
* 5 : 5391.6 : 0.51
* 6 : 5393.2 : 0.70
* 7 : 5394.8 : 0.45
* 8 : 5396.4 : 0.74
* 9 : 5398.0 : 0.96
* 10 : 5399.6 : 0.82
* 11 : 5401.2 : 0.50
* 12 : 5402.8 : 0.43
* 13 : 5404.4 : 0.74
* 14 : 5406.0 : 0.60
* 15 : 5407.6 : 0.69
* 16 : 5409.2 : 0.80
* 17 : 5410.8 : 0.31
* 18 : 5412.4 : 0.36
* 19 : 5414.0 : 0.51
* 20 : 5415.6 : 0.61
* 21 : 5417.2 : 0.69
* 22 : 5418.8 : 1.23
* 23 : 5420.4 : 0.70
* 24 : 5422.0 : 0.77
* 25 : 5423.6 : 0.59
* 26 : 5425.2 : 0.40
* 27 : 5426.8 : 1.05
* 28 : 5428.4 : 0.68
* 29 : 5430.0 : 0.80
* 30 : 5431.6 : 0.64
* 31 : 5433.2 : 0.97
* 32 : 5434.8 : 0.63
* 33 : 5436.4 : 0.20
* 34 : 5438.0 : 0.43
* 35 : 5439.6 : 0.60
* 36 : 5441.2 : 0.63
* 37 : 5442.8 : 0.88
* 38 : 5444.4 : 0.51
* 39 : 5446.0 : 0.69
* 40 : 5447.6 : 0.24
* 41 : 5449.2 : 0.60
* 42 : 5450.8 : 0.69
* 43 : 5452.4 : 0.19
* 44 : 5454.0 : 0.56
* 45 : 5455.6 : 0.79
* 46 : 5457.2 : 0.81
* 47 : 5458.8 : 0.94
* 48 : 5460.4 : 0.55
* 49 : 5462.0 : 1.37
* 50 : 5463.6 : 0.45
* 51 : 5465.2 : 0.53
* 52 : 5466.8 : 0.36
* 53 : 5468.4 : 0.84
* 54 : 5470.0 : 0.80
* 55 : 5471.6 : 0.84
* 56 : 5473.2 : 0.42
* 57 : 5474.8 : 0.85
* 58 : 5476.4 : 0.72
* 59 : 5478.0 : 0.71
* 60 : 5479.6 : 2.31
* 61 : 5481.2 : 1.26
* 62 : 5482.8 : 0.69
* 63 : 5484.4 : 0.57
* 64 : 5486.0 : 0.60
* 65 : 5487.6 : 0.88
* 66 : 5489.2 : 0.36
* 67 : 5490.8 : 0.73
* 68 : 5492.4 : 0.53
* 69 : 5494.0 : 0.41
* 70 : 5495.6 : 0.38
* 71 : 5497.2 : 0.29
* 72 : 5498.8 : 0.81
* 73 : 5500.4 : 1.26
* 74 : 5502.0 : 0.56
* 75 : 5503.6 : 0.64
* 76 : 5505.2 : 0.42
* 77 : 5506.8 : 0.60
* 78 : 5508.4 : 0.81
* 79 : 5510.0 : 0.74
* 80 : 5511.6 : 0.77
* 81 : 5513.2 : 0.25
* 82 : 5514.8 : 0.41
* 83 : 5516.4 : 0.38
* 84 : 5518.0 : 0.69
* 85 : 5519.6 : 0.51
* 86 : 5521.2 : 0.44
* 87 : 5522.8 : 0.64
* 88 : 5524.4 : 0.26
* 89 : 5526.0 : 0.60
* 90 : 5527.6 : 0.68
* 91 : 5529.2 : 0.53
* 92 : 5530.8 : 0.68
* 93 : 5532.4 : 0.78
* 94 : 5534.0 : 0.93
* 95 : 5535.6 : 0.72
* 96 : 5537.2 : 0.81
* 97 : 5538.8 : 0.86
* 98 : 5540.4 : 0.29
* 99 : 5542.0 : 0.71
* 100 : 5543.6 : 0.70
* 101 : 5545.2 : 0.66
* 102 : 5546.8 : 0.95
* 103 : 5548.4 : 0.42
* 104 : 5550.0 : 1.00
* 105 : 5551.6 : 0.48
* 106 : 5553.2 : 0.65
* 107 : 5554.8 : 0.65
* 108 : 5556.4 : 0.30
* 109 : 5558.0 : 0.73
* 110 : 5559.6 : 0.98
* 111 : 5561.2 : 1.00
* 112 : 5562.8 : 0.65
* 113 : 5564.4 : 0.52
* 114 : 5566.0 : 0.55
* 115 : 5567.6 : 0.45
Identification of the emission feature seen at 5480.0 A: H-beta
